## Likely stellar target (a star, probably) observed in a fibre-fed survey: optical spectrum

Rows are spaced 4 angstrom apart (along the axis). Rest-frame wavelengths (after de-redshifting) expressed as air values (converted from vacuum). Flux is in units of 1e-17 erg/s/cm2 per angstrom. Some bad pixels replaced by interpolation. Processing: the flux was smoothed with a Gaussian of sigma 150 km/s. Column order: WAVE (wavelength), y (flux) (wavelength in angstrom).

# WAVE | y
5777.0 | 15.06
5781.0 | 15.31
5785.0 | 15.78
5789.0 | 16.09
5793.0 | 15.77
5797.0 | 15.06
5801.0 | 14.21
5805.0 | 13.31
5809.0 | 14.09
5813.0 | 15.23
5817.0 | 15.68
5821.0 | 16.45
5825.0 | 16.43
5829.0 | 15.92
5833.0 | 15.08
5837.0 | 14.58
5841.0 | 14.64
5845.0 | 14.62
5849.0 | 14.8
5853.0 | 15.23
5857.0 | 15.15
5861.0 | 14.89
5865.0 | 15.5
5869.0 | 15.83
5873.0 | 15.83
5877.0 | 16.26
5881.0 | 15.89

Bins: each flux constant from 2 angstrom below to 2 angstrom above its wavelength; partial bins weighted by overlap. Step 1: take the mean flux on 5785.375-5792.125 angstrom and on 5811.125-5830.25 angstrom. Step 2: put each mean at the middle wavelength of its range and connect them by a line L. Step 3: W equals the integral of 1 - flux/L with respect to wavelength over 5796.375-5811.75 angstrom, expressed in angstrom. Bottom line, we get 1.7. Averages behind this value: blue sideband 16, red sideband 15.9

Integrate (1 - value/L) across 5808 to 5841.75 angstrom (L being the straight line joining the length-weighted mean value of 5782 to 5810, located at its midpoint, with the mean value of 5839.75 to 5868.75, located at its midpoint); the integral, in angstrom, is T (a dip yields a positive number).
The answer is -0.9 angstrom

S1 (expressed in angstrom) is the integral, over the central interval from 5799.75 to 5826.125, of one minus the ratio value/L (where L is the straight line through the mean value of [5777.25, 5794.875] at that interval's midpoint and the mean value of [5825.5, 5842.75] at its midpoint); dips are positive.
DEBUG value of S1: 0.6 angstrom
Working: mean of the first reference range 15.7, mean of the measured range 15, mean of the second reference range 15.2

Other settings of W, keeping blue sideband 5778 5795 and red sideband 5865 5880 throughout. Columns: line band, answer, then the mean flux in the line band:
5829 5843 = 0.8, 14.9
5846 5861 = 0.8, 15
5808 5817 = 0.5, 15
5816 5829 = -0.3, 16.2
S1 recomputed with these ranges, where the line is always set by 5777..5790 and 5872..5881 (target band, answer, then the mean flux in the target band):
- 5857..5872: 0.5 angstrom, 15.4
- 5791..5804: 0.6 angstrom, 14.9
